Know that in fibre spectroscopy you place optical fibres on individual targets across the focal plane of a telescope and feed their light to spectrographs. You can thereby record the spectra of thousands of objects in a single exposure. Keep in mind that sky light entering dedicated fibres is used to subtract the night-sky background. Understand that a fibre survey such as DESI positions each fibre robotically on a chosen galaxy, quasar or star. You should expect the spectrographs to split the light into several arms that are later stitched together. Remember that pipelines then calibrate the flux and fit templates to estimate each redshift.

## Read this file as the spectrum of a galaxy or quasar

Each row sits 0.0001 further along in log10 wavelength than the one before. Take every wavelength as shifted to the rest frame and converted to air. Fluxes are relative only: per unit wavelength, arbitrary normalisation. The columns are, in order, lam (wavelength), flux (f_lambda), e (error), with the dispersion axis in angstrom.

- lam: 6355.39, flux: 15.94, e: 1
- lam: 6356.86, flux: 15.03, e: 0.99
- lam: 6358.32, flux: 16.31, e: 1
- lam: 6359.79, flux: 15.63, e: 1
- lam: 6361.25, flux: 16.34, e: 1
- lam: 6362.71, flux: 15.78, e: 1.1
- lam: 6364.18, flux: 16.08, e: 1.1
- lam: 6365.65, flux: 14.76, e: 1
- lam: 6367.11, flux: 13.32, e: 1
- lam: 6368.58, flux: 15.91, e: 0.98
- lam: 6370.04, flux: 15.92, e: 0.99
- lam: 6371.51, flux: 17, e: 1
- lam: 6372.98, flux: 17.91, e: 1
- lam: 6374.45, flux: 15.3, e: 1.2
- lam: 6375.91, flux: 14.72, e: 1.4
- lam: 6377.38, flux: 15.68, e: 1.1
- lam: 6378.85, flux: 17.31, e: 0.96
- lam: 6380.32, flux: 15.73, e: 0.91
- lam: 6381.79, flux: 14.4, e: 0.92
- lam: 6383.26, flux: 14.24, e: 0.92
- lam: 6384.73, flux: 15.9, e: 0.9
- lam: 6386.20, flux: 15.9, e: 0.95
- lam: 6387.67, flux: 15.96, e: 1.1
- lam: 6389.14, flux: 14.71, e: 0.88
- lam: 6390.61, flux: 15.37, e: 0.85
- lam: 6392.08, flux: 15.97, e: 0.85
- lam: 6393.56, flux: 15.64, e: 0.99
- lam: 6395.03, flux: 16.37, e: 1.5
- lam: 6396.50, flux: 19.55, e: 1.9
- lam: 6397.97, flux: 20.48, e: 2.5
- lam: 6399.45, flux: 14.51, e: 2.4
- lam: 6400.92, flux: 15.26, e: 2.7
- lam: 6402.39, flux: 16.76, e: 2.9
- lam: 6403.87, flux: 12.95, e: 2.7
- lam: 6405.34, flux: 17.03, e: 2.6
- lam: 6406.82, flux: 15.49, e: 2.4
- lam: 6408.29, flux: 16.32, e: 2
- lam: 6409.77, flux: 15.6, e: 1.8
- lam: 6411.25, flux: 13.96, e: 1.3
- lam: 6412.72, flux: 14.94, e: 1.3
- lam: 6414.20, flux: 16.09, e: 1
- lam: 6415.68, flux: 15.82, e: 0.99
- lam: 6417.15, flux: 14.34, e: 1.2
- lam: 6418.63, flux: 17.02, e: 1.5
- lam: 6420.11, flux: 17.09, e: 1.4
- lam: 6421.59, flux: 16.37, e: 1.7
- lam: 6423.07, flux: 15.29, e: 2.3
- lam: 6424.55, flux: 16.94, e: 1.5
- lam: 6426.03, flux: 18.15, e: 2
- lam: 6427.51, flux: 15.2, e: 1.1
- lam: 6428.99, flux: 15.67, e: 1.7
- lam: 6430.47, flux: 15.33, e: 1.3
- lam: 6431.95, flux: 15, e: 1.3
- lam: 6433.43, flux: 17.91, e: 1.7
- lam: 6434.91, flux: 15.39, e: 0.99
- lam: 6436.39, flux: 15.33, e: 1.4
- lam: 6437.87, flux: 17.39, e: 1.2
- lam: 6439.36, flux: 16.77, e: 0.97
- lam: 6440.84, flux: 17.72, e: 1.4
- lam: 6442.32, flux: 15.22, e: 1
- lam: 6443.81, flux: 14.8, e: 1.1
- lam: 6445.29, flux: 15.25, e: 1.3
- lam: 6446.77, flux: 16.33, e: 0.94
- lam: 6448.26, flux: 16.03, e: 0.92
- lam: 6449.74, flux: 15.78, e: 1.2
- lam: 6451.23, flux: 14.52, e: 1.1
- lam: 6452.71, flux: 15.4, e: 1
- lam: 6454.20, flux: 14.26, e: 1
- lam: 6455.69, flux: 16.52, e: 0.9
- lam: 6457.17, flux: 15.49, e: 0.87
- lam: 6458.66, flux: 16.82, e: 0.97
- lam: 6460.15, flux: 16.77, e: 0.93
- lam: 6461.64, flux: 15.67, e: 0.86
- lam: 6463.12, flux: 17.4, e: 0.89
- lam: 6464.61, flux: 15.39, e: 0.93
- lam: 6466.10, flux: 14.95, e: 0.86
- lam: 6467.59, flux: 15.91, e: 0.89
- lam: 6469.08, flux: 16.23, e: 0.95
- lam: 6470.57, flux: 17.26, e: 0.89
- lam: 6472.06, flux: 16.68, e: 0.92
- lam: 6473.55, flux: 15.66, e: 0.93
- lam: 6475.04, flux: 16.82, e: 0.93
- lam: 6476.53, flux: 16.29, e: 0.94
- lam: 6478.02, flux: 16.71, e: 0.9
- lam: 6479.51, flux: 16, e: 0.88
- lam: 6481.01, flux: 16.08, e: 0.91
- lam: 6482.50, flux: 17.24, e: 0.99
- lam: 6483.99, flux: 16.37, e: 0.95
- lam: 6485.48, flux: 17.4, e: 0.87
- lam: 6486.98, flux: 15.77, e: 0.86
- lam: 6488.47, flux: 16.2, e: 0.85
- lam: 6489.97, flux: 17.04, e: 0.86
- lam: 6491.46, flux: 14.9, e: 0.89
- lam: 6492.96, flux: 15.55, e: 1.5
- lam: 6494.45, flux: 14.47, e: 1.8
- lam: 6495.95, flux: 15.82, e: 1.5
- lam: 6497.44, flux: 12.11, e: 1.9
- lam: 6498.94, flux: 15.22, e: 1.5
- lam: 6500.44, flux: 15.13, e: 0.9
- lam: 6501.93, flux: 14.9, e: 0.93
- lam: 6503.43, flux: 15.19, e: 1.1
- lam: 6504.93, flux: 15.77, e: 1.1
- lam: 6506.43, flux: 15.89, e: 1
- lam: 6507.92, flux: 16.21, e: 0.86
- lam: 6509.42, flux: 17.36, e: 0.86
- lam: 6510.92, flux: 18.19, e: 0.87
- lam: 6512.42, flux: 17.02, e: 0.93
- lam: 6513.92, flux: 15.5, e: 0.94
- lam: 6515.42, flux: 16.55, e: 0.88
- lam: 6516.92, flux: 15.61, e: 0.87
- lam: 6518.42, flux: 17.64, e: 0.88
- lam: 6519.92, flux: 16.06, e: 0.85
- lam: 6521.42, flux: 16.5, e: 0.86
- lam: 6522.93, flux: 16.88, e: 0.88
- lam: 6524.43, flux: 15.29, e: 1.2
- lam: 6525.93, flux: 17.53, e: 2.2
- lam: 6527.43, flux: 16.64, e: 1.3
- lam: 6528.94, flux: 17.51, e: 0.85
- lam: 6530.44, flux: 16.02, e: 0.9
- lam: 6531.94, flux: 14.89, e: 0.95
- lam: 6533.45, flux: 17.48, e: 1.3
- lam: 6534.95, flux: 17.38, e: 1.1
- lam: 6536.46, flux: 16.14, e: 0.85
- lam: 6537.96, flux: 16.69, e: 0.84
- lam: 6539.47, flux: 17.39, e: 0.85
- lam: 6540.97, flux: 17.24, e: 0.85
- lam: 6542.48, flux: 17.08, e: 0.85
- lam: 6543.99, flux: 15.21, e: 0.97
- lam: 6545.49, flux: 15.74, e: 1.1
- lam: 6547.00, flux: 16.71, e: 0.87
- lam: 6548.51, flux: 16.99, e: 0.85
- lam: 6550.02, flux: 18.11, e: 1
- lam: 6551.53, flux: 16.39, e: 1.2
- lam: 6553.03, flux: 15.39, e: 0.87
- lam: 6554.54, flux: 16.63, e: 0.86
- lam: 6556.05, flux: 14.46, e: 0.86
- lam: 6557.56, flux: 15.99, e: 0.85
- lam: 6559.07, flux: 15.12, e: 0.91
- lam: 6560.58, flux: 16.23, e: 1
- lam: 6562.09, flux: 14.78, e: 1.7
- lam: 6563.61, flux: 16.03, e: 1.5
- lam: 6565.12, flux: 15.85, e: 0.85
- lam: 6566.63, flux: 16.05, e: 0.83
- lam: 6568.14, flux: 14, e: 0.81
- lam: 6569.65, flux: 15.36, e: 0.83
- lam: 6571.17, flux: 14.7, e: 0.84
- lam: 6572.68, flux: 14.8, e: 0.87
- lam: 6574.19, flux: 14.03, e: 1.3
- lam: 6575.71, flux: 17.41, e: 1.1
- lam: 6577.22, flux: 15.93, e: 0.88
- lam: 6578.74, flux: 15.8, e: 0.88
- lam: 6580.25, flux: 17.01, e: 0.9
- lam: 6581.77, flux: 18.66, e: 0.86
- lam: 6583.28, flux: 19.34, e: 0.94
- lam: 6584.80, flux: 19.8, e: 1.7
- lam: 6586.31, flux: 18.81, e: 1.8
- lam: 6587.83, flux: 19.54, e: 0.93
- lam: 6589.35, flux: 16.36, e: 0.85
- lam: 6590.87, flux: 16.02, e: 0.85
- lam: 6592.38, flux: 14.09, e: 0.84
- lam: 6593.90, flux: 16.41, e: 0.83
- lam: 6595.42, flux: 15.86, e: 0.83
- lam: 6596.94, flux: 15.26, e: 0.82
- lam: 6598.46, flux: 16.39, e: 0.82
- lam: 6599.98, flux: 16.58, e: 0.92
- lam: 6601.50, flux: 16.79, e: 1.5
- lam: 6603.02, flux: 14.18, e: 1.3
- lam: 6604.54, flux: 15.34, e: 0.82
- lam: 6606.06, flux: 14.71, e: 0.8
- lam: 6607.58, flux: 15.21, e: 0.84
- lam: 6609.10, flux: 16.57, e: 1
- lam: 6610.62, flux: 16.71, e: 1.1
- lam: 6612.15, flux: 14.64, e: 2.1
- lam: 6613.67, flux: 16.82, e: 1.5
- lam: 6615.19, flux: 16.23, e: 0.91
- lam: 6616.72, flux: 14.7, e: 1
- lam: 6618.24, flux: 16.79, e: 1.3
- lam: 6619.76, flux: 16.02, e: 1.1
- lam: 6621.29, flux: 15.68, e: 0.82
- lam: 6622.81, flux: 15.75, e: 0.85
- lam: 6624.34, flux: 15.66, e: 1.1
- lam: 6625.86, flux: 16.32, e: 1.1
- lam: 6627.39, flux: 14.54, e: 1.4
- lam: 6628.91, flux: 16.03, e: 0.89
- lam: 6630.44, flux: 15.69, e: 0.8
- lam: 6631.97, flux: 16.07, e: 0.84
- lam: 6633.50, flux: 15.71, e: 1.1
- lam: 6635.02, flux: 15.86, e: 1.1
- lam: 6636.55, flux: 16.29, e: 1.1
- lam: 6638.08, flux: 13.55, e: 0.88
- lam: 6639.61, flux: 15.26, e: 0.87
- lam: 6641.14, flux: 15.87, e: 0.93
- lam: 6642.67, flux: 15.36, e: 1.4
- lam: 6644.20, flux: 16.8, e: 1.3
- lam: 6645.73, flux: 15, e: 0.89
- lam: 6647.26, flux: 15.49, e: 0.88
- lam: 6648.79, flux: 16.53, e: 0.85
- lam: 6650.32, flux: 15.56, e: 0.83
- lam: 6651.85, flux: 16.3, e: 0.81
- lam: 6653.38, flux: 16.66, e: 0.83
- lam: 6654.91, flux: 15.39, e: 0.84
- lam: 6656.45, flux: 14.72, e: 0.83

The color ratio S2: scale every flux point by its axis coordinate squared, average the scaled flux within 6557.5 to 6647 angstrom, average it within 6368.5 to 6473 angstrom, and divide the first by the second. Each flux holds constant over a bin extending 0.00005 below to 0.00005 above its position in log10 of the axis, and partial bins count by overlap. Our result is 1.06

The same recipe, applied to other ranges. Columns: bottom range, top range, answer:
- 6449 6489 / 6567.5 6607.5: 1.05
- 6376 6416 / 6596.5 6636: 1.07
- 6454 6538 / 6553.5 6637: 1.02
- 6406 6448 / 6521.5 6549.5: 1.08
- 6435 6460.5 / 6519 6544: 1.07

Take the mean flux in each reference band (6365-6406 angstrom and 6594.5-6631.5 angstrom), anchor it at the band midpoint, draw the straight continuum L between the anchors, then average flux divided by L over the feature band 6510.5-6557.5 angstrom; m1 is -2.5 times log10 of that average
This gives -0.05 mag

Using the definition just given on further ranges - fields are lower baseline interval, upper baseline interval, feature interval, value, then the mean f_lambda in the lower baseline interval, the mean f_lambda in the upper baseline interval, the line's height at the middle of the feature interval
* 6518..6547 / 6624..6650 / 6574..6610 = -0.03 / 16.6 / 15.6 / 16.1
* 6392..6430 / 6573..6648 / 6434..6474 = 0.01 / 16.1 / 16.1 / 16.1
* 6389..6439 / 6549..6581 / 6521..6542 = -0.06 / 16.1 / 15.7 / 15.8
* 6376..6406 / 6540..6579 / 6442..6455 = 0.04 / 16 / 15.9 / 15.9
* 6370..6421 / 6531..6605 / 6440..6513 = 0.01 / 15.9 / 16.3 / 16.1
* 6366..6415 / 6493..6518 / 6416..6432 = -0.02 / 15.8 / 15.7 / 15.8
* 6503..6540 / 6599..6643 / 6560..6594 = -0.02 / 16.5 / 15.7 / 16.1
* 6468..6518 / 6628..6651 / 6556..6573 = 0.04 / 16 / 15.7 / 15.9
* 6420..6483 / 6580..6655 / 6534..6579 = 0.01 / 16.1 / 16.1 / 16.1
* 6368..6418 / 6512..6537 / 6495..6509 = 0.08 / 15.9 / 16.5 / 16.4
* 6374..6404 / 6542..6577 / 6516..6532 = -0.05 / 15.9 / 15.8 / 15.8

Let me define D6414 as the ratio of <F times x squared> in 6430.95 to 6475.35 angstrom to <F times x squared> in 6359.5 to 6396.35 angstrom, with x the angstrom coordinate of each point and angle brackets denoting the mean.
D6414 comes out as 1.04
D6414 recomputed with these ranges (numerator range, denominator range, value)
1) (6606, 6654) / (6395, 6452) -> 1.05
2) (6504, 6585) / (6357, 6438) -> 1.08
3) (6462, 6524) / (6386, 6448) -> 1.03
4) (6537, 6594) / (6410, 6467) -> 1.07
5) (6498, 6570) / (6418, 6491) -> 1.03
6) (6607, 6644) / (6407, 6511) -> 1.04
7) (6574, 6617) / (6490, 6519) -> 1.07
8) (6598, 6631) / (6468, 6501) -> 1.03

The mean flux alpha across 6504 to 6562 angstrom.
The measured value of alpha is 16.4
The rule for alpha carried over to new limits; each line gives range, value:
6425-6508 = 15.9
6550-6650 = 16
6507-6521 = 16.7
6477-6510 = 15.8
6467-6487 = 16.5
